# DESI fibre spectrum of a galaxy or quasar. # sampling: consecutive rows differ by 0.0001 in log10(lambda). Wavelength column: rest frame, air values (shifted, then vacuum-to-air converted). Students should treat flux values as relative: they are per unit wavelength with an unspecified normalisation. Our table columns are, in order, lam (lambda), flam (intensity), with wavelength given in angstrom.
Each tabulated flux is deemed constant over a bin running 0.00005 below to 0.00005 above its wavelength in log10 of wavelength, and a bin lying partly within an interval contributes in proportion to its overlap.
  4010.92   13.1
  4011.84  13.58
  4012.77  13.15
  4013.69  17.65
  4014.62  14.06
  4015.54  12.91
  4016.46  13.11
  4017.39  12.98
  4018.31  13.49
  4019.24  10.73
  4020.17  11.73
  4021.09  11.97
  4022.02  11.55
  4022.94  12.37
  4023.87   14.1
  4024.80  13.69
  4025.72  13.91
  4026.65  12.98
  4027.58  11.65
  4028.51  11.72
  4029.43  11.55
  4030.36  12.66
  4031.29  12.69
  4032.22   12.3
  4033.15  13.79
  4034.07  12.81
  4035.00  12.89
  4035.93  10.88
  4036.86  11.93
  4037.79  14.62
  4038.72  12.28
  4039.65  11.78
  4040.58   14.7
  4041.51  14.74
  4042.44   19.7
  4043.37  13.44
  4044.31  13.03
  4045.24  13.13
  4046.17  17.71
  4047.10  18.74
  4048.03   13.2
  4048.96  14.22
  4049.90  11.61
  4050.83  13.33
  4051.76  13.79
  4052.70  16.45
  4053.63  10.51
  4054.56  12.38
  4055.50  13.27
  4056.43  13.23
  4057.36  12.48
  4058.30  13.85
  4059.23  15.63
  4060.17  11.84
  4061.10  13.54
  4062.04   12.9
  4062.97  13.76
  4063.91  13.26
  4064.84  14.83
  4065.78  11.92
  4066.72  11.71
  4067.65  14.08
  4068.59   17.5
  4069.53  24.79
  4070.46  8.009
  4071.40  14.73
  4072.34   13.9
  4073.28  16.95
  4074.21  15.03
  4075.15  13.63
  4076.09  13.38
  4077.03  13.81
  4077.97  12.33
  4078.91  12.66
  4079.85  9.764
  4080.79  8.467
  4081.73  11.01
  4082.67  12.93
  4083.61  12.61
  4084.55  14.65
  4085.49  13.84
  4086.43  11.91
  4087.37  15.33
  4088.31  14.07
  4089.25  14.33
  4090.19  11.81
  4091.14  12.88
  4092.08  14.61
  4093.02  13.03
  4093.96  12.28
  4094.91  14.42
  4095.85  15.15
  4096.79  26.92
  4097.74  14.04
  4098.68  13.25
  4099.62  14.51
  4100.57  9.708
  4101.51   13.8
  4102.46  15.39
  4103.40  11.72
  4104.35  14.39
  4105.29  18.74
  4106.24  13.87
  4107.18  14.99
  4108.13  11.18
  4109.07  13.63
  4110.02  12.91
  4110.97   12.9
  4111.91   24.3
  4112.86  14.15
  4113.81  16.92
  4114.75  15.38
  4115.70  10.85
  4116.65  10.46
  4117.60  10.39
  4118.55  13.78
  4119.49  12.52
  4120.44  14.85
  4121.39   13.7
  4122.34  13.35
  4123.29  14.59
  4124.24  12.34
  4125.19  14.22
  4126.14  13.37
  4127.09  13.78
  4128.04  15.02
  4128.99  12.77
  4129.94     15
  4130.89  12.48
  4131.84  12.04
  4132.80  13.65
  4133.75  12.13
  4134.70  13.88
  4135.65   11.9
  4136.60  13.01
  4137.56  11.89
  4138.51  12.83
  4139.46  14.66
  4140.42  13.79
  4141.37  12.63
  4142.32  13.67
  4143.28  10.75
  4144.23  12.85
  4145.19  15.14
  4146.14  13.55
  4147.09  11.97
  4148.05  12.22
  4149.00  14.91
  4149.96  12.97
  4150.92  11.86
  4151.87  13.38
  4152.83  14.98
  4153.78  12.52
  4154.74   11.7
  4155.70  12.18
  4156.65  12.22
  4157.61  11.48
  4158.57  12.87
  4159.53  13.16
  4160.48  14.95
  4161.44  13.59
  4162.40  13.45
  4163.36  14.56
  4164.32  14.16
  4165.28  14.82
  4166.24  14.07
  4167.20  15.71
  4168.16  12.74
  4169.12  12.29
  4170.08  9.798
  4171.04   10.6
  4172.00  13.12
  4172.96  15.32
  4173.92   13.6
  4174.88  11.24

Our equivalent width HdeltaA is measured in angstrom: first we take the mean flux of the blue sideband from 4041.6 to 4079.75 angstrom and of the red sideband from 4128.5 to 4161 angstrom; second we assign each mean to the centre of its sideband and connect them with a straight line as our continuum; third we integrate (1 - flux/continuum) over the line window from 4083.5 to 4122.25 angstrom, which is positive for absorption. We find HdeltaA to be -1.8 angstrom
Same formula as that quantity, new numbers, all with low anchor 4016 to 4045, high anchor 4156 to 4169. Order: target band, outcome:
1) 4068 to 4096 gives -0.9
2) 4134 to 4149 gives 0.5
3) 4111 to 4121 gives -0.7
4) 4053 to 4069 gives -0.3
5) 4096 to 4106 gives -1.4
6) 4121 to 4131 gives -0.2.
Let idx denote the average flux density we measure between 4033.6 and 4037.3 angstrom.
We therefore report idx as 12.2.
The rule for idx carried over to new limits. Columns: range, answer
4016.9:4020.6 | 12.2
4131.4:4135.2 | 12.9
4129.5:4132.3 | 13.2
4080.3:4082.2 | 9.73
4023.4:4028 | 13.3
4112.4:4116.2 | 14.3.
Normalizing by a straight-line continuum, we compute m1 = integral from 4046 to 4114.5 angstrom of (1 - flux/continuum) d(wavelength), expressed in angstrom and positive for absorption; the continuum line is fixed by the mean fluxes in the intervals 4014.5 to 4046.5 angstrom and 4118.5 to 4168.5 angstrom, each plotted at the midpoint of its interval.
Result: -4.31 angstrom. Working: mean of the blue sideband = 13.1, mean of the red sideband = 13.3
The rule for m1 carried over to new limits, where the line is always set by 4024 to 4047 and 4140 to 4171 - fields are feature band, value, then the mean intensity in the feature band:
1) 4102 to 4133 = -1.6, 13.9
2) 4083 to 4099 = -1.3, 14.4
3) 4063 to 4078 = -1.2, 14.4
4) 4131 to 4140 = 0.2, 12.9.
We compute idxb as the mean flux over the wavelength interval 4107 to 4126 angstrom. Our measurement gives 13.8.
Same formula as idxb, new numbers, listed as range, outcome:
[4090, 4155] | 13.7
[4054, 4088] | 13.5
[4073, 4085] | 12.8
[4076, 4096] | 12.9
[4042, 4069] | 14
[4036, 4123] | 13.9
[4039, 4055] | 14.2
